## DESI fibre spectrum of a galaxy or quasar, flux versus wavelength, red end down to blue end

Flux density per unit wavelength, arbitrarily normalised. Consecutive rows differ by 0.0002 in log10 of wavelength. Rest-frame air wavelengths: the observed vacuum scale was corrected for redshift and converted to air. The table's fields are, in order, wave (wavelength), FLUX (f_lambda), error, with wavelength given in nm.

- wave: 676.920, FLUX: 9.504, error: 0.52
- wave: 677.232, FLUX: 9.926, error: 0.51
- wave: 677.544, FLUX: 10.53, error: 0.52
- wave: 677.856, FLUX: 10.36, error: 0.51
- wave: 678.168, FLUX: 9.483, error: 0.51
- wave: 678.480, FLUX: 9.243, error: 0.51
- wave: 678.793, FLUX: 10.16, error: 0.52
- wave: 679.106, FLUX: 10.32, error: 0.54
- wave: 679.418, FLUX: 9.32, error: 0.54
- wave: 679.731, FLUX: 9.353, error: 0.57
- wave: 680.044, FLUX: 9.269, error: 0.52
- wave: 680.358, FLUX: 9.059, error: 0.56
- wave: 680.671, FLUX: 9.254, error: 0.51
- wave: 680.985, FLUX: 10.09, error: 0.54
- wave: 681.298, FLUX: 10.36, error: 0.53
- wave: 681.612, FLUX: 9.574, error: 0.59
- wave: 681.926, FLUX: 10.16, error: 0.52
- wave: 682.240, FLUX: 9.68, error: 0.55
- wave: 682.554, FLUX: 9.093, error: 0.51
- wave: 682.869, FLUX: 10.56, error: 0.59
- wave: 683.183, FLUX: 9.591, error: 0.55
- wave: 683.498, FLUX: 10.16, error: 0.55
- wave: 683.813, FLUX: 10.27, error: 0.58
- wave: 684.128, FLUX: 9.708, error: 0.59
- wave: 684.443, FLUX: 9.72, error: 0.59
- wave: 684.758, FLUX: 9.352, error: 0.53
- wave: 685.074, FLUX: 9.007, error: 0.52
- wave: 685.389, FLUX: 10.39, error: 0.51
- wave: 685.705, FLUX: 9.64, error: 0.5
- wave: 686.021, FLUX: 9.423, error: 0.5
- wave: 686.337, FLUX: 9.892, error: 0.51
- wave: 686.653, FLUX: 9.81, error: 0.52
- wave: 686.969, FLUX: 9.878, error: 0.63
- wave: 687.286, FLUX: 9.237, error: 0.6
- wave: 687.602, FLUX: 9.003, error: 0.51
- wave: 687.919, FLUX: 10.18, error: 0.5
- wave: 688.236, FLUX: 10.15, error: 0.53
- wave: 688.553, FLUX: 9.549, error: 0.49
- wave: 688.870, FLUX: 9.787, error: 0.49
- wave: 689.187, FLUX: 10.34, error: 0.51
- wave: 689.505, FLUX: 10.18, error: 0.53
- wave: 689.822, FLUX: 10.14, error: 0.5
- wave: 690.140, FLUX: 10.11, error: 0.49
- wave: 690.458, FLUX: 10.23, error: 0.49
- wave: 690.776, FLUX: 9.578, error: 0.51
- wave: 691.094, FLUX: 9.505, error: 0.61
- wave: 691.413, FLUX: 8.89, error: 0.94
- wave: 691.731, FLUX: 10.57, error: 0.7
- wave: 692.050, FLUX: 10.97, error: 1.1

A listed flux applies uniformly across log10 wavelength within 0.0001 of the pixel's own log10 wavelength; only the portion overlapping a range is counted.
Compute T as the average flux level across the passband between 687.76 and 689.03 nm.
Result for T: 9.92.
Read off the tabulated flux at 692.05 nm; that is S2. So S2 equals 10.97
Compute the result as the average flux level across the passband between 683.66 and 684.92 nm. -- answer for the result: 9.76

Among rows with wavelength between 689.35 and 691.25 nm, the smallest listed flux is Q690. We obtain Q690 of 9.505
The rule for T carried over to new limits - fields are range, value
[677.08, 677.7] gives 10.2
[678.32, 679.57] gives 9.76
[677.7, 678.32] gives 9.93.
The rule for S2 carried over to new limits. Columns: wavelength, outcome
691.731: 10.57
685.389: 10.39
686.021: 9.423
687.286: 9.237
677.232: 9.926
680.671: 9.254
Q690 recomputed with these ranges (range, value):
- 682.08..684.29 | 9.093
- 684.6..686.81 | 9.007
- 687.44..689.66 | 9.003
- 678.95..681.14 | 9.059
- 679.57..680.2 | 9.269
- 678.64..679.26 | 10.16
